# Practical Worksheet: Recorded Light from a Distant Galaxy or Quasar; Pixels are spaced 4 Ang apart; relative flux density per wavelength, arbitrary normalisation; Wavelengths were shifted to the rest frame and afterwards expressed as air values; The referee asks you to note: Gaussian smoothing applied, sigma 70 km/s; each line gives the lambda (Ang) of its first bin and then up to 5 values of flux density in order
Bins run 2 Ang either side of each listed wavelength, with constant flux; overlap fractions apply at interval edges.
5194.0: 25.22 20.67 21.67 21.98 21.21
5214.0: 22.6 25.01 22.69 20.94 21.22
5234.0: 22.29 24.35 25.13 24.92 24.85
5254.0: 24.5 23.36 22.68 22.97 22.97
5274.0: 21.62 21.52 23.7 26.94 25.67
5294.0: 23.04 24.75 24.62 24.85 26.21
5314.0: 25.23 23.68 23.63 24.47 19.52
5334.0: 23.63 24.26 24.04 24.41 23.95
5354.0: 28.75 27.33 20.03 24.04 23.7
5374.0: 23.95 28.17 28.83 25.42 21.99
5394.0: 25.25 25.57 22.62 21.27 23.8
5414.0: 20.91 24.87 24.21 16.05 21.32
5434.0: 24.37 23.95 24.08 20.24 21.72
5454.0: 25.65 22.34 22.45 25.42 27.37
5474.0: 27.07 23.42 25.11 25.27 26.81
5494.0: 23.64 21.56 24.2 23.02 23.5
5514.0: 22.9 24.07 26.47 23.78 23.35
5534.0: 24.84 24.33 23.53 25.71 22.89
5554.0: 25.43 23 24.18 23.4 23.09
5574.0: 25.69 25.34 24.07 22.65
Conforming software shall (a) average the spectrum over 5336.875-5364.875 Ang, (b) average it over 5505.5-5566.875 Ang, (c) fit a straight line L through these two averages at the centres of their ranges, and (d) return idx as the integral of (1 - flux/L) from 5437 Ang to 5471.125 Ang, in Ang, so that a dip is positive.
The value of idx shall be 1.0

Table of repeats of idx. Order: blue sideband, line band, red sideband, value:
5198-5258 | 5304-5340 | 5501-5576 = -0.93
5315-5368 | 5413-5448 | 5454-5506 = 3.00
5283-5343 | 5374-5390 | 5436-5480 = -1.46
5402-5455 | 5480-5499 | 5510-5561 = -0.98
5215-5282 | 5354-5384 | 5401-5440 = -3.72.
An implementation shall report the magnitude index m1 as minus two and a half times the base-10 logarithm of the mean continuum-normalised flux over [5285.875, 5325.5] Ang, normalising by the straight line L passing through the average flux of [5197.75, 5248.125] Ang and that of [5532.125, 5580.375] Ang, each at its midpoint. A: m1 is -0.07 mag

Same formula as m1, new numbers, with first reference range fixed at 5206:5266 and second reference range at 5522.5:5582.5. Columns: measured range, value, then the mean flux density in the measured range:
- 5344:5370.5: -0.047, 24.7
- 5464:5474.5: -0.111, 26.6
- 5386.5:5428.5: 0.048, 22.7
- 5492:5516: 0.043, 23.1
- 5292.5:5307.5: -0.042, 24.3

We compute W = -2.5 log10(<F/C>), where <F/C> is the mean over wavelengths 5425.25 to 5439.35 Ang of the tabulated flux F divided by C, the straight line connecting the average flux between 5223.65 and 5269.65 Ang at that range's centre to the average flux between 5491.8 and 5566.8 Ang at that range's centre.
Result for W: 0.09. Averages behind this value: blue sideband 23.4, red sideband 23.9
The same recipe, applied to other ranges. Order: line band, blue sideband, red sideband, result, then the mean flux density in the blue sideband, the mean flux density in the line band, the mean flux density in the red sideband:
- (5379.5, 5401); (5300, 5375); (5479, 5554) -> -0.05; 24.2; 25.3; 24.2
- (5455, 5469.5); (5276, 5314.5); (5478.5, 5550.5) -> 0.01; 24.6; 24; 24.2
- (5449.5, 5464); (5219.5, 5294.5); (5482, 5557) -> 0.04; 23.5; 23.2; 24.2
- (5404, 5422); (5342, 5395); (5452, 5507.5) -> 0.09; 25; 22.9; 24.5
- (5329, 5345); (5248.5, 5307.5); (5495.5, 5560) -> 0.03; 23.9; 23.2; 23.9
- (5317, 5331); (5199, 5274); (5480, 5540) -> 0.02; 23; 23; 24.2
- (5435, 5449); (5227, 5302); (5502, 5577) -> 0.05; 23.7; 22.8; 24.1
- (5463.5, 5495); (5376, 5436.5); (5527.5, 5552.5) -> -0.07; 23.6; 25.5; 24.1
